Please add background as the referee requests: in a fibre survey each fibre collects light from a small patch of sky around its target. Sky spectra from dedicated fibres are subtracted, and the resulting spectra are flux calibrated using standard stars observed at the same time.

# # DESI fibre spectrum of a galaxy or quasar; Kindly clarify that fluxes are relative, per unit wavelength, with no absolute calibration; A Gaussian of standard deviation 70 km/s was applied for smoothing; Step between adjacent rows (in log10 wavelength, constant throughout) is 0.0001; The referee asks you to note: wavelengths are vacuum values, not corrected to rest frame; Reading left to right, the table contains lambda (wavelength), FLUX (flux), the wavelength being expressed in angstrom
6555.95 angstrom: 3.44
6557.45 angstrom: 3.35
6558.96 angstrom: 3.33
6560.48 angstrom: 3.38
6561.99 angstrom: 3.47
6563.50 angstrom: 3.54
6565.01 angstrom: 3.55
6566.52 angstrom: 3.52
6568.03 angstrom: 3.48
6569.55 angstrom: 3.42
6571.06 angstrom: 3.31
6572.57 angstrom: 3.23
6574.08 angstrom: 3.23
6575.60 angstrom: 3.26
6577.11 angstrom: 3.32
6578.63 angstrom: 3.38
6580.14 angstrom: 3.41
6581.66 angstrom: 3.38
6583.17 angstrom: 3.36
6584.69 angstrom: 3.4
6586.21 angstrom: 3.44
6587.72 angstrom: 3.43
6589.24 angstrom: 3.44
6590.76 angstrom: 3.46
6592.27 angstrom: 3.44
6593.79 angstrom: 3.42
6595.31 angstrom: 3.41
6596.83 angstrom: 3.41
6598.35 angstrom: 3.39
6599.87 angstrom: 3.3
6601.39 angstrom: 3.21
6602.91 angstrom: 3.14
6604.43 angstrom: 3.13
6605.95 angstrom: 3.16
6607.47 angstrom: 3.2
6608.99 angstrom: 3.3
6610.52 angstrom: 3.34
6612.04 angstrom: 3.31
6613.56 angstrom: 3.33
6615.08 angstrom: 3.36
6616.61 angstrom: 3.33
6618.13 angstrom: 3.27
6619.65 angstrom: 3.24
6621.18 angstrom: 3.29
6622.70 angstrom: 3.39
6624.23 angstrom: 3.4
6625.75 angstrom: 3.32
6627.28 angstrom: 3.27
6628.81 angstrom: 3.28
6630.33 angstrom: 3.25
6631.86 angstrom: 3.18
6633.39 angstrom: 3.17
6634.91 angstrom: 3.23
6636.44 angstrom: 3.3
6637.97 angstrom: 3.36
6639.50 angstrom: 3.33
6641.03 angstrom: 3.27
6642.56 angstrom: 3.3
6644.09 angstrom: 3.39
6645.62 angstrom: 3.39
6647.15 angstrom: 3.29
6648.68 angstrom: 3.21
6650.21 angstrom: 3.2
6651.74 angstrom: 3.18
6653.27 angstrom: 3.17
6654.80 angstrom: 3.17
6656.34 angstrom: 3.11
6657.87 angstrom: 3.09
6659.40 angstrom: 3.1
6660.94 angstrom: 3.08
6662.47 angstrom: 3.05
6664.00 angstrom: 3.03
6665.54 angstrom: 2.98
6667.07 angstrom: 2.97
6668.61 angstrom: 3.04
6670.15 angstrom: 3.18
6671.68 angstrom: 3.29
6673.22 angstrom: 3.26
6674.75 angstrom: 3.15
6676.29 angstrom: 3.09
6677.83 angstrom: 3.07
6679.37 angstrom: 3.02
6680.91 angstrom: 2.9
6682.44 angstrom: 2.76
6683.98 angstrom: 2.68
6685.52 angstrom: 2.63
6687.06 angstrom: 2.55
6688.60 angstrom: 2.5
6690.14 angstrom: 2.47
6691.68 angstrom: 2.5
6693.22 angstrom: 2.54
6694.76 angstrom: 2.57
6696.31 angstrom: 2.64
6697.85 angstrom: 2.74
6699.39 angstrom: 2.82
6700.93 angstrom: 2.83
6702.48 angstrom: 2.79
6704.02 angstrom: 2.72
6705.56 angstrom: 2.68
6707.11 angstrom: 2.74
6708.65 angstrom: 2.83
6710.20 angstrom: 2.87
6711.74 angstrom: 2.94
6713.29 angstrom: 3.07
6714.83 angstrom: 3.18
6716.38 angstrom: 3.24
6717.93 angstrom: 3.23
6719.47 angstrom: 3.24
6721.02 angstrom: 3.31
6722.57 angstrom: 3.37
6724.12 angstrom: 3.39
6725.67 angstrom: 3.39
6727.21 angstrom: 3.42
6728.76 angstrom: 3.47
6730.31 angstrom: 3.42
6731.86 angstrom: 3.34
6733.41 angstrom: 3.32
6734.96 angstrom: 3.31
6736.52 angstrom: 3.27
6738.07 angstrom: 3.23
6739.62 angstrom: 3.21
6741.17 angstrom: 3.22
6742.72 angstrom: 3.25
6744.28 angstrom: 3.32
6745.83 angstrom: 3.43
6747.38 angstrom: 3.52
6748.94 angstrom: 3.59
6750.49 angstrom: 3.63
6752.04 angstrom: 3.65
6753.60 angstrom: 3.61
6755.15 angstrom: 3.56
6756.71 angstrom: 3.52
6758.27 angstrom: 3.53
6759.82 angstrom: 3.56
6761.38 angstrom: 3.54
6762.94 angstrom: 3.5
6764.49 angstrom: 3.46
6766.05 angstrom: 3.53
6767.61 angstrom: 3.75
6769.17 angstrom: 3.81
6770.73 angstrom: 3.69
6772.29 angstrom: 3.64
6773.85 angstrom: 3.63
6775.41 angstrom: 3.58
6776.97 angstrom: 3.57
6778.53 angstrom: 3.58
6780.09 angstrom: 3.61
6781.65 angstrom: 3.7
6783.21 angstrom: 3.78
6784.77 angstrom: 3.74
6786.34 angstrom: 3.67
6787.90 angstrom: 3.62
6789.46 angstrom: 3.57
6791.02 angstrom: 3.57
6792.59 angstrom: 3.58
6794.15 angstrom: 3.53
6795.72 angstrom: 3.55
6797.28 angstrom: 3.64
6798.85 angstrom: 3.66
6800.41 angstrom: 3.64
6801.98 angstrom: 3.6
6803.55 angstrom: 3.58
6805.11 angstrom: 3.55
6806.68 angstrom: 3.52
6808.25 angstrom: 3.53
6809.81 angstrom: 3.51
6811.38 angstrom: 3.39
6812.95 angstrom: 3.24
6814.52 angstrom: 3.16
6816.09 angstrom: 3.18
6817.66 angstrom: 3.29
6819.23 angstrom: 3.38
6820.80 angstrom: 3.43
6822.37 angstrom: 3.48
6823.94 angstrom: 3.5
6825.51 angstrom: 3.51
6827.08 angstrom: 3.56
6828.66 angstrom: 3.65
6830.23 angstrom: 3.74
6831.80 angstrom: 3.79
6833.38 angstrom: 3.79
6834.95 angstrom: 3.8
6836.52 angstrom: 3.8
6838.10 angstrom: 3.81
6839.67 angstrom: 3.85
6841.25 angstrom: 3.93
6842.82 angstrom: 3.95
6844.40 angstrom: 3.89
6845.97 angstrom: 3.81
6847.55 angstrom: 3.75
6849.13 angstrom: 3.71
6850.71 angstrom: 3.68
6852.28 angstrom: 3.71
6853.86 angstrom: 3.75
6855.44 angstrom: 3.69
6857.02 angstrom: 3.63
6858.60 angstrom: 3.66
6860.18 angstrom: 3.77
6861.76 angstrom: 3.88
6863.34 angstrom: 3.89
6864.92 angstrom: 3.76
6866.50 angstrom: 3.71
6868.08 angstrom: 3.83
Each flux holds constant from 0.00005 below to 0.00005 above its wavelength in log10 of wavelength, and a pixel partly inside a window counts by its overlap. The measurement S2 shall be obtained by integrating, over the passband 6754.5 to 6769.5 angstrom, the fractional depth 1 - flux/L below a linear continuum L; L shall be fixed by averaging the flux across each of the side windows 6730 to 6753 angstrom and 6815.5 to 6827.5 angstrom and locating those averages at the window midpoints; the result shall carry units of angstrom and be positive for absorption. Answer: -0.8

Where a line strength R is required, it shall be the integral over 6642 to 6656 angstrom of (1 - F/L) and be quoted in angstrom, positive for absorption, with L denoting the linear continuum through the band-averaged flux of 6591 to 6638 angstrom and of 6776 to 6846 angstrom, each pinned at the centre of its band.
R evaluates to 0.4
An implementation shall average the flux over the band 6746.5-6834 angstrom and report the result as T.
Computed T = 3.57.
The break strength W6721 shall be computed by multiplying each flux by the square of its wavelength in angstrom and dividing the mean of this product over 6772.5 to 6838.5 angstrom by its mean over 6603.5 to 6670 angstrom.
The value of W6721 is 1.2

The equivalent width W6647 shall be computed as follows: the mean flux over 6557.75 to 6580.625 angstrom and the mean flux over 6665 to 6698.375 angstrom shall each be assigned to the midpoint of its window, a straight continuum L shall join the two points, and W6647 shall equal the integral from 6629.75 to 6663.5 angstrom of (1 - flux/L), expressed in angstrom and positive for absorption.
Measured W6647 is -2.3 angstrom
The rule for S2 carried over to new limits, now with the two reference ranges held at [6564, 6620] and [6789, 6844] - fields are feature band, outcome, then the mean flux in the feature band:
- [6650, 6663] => 1.1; 3.13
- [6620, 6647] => 0.7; 3.3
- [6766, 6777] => -0.4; 3.66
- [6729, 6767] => 0.7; 3.44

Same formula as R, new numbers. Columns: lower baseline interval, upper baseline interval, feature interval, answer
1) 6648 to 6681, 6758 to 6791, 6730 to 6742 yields 0.6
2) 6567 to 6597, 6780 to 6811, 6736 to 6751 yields 0.8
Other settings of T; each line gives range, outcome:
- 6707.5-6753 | 3.3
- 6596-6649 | 3.29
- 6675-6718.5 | 2.81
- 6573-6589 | 3.36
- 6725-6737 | 3.37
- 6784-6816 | 3.53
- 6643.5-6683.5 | 3.12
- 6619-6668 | 3.22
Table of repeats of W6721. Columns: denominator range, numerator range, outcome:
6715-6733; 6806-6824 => 1.04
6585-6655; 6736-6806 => 1.13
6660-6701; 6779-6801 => 1.31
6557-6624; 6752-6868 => 1.16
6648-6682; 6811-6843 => 1.21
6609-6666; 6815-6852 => 1.20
